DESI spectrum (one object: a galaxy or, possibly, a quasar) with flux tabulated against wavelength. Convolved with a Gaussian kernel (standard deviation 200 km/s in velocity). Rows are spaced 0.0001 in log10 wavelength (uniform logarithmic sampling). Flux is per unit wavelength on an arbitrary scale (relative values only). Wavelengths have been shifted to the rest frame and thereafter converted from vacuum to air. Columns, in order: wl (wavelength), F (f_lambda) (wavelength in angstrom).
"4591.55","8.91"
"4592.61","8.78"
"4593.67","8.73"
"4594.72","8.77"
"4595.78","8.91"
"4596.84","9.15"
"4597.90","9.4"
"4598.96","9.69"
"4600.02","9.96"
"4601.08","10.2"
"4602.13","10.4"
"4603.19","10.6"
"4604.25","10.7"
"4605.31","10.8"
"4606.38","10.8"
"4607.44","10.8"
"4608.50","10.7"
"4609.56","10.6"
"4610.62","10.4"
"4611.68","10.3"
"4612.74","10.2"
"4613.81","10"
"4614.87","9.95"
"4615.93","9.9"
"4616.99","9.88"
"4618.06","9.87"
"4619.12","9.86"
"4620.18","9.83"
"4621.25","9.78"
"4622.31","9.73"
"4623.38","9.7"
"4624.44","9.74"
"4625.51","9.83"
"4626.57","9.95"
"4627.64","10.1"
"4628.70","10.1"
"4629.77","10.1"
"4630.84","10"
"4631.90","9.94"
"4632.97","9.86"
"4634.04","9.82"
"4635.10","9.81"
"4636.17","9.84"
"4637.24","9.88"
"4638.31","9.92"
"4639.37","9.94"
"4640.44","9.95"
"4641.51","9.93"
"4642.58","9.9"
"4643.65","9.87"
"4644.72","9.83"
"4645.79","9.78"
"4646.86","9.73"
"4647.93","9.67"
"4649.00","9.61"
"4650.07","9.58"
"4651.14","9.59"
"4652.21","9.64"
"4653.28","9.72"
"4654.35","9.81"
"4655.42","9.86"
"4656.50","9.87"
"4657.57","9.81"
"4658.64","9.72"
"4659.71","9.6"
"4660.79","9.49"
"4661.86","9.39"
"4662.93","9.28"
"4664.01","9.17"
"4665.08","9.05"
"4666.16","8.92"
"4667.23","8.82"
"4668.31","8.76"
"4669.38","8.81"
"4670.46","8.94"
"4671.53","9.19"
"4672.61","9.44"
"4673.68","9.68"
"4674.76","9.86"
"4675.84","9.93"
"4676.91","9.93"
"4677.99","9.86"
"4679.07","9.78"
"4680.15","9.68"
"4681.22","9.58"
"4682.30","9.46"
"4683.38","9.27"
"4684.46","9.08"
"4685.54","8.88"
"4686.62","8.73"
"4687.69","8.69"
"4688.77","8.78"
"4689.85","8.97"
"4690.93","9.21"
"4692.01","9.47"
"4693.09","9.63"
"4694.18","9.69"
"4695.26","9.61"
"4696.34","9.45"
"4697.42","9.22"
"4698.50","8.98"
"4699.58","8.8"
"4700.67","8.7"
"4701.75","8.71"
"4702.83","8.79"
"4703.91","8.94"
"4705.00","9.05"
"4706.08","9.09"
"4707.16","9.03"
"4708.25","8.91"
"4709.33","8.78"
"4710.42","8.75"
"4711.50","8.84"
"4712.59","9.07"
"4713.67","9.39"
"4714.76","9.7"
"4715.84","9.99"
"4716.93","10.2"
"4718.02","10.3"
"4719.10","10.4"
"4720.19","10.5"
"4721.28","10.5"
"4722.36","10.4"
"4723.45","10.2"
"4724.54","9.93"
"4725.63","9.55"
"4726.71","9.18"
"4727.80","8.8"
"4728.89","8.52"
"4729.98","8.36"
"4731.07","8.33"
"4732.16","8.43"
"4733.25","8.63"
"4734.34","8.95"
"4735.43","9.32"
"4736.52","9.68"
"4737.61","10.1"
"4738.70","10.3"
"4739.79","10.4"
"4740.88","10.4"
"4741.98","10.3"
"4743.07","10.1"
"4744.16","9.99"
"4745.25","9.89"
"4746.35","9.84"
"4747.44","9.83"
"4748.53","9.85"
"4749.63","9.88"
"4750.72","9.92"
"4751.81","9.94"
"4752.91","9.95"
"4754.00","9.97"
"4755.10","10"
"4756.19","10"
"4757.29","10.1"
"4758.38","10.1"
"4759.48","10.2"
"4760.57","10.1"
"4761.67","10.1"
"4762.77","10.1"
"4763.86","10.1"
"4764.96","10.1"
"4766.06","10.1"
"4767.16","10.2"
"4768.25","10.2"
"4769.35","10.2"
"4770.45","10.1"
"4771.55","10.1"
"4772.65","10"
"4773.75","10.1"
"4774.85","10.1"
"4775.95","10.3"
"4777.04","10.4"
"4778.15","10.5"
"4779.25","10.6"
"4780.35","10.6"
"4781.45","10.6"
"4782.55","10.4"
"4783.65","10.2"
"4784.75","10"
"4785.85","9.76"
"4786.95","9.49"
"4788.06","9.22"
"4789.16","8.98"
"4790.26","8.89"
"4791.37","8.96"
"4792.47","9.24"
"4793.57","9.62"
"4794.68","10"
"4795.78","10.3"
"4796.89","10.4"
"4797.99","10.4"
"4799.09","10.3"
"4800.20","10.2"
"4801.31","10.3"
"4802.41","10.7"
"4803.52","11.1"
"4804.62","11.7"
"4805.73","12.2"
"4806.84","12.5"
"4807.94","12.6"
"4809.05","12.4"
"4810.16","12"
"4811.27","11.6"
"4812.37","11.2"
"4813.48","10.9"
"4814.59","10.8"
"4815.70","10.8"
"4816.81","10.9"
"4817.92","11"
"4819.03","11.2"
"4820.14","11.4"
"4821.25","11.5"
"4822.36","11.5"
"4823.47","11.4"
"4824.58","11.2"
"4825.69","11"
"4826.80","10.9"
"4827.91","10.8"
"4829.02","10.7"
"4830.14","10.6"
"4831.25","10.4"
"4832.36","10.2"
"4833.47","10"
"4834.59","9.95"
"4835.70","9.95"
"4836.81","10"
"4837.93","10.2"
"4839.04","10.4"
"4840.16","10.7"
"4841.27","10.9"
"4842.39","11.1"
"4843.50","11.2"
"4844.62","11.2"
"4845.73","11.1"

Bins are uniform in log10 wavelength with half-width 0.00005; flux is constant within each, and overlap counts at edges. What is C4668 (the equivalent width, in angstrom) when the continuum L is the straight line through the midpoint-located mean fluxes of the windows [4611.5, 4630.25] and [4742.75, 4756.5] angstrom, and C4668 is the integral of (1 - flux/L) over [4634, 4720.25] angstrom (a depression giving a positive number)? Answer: 4.3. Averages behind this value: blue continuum 9.93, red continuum 9.93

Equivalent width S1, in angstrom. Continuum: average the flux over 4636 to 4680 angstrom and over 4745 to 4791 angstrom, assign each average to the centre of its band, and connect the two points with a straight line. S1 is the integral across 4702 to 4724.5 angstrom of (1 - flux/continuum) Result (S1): 0.6 angstrom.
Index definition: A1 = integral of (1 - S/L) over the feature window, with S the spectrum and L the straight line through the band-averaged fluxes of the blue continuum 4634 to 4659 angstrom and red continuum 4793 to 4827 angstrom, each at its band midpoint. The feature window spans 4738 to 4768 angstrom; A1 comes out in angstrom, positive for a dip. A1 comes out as 1.6 angstrom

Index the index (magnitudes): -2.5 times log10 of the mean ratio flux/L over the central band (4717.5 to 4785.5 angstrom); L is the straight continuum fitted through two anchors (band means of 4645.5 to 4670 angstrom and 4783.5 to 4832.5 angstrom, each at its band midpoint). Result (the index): 0.032 mag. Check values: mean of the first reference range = 9.46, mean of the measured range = 9.94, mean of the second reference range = 10.7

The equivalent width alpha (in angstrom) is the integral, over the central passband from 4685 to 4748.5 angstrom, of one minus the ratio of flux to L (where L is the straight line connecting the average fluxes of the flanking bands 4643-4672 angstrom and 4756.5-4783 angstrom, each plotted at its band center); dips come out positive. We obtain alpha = 2.98 angstrom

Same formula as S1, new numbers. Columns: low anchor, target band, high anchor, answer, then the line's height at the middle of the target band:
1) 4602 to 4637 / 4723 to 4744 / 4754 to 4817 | 1.7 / 10.3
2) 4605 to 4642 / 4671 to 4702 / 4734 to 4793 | 2.1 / 10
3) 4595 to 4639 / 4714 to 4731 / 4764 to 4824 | 1.0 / 10.3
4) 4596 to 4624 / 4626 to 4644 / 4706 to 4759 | 0.1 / 10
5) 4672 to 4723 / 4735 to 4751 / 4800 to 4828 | 0.2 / 10.2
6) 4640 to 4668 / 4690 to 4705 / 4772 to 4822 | 1.1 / 9.89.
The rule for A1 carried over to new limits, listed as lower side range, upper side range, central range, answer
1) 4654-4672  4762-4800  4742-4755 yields -0.15 angstrom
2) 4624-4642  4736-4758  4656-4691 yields 2.24 angstrom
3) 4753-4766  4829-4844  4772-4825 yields -1.92 angstrom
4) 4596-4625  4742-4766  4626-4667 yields 1.40 angstrom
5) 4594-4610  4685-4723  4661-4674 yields 0.64 angstrom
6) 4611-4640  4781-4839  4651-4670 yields 1.24 angstrom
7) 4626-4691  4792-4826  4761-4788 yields 1.37 angstrom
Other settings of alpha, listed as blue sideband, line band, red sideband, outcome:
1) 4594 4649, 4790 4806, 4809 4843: 0.69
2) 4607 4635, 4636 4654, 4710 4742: 0.26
